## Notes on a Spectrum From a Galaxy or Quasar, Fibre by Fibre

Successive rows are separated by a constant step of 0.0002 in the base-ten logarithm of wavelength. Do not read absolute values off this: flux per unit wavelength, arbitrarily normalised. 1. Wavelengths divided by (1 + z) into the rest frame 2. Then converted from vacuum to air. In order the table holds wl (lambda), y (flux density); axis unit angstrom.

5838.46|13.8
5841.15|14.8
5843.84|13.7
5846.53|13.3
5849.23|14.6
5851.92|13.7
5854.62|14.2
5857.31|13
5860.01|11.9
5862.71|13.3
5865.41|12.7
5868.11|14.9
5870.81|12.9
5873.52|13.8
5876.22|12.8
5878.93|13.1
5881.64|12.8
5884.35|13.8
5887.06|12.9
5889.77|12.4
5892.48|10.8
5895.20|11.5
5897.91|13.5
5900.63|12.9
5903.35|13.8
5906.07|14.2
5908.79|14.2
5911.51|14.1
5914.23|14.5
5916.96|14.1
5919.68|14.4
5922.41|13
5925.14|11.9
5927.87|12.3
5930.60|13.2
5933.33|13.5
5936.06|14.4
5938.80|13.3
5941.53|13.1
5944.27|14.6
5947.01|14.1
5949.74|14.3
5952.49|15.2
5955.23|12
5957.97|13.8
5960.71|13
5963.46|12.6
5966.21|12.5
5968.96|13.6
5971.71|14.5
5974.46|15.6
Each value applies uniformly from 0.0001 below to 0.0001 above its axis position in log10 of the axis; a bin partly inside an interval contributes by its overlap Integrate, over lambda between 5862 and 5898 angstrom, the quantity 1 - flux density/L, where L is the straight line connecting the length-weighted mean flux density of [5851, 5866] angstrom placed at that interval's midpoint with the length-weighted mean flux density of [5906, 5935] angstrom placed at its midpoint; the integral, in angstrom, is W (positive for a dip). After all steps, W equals 0.99 angstrom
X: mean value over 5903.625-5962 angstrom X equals 13.7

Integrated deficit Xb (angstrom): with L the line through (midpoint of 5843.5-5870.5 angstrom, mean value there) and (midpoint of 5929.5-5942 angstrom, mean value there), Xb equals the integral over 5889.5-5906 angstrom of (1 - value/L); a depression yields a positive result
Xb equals 1.1 angstrom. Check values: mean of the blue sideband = 13.5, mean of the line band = 12.6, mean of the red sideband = 13.5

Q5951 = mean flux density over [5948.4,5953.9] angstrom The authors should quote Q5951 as 14.7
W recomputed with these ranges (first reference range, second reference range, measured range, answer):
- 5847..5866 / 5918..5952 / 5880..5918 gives 0.64 angstrom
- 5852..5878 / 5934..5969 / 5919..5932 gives 0.58 angstrom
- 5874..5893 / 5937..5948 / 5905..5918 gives -0.94 angstrom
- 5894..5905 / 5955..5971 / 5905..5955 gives -2.87 angstrom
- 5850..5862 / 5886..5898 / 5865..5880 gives -0.81 angstrom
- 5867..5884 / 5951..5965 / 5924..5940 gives 0.26 angstrom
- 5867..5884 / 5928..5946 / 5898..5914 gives -0.44 angstrom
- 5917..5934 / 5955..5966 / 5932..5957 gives -1.61 angstrom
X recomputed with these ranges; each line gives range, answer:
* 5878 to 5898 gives 12.5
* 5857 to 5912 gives 13.1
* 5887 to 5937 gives 13.2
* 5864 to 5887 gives 13.3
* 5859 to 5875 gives 13.3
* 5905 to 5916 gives 14.2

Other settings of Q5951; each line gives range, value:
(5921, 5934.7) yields 12.8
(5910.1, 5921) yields 14.3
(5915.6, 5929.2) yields 13.1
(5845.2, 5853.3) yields 13.9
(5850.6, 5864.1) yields 13.2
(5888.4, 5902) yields 12.2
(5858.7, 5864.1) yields 12.6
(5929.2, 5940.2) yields 13.6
